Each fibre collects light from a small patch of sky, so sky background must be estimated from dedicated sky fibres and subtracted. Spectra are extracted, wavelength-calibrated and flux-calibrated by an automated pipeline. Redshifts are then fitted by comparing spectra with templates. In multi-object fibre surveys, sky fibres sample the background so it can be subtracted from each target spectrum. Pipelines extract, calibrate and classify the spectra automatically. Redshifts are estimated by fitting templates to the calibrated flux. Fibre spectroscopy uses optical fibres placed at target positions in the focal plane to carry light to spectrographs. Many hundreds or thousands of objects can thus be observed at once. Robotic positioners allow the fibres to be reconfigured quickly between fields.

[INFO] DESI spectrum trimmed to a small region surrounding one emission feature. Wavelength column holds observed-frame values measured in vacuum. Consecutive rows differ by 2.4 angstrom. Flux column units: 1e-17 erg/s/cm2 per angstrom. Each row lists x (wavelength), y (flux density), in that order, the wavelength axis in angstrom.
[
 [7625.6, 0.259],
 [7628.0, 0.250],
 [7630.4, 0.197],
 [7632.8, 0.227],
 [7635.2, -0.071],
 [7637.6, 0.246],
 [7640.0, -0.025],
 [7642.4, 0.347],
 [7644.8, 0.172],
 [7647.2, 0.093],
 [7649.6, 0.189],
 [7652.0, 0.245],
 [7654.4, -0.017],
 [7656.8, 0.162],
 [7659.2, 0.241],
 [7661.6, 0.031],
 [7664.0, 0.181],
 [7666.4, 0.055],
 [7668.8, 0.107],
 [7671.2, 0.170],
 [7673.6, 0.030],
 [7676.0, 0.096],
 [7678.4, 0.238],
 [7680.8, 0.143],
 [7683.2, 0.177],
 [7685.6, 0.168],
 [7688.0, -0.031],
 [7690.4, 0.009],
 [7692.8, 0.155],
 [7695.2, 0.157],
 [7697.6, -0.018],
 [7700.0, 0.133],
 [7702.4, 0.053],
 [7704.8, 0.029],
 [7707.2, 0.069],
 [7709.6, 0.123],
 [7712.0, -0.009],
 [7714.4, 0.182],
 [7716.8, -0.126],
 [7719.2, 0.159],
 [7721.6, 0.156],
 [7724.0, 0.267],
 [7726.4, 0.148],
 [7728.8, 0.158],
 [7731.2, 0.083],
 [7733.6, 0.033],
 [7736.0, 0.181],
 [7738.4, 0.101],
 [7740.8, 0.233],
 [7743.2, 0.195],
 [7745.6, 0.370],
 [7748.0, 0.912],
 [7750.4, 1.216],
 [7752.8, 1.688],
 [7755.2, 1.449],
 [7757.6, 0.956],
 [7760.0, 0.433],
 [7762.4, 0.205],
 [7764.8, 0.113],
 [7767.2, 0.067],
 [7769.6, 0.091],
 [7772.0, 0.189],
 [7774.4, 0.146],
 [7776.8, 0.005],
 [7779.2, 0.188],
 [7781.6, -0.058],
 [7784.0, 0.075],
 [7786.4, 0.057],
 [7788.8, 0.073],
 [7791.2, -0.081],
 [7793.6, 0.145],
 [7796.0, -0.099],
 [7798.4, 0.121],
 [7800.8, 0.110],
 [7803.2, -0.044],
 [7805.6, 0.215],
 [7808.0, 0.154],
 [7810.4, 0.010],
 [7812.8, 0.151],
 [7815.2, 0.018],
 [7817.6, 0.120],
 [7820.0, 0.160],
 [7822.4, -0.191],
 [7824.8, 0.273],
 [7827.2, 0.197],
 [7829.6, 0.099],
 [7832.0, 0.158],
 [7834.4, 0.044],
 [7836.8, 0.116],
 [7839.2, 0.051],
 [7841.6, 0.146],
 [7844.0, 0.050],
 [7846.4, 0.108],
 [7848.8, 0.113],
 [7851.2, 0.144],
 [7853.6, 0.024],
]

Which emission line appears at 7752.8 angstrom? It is [O II]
